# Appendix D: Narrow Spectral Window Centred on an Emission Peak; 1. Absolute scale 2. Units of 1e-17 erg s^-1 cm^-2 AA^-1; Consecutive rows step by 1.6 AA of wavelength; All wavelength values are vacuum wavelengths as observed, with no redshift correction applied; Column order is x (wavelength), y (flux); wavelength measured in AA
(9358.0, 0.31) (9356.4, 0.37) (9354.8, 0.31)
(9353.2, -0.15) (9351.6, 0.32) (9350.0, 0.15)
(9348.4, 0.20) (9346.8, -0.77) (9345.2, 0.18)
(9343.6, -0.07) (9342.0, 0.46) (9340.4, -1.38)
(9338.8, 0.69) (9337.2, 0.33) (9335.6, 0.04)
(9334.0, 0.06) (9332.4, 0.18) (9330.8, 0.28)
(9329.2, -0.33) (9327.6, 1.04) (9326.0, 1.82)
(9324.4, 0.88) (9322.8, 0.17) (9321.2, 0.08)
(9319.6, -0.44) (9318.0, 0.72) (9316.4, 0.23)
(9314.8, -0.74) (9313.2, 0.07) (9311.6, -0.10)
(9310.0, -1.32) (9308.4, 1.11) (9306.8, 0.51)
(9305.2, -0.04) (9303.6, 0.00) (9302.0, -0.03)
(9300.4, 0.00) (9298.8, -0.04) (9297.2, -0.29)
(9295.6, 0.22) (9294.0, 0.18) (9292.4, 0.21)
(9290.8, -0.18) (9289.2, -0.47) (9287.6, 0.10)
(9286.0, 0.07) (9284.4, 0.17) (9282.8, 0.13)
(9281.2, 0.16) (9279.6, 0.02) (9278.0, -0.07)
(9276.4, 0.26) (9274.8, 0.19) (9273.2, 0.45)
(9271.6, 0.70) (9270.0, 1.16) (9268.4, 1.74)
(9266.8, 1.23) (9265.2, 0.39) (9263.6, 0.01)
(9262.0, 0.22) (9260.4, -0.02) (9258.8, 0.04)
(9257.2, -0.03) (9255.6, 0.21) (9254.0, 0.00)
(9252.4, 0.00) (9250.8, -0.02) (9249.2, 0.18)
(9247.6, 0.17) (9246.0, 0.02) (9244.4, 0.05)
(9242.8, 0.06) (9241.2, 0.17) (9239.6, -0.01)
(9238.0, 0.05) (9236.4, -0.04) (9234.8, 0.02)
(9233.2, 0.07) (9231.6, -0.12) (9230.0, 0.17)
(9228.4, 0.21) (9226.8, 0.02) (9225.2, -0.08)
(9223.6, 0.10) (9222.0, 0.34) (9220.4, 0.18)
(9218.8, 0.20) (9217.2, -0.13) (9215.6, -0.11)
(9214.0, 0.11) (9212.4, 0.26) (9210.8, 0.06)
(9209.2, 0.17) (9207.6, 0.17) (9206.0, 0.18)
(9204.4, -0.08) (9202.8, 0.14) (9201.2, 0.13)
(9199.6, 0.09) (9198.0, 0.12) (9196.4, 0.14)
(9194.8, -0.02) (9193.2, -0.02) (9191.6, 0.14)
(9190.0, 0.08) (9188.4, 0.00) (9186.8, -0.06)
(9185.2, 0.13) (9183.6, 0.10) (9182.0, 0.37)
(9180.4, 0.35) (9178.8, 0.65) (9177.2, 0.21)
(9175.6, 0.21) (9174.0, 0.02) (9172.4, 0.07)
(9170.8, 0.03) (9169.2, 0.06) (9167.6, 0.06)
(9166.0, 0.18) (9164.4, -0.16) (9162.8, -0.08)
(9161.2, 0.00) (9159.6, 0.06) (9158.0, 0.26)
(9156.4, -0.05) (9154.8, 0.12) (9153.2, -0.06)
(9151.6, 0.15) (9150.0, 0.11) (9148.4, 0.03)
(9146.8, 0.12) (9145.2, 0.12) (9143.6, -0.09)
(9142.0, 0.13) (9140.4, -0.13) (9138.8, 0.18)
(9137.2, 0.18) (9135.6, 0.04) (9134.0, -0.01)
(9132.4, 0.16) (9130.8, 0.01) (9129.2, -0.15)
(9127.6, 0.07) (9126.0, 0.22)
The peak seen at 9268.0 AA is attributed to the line [O III]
